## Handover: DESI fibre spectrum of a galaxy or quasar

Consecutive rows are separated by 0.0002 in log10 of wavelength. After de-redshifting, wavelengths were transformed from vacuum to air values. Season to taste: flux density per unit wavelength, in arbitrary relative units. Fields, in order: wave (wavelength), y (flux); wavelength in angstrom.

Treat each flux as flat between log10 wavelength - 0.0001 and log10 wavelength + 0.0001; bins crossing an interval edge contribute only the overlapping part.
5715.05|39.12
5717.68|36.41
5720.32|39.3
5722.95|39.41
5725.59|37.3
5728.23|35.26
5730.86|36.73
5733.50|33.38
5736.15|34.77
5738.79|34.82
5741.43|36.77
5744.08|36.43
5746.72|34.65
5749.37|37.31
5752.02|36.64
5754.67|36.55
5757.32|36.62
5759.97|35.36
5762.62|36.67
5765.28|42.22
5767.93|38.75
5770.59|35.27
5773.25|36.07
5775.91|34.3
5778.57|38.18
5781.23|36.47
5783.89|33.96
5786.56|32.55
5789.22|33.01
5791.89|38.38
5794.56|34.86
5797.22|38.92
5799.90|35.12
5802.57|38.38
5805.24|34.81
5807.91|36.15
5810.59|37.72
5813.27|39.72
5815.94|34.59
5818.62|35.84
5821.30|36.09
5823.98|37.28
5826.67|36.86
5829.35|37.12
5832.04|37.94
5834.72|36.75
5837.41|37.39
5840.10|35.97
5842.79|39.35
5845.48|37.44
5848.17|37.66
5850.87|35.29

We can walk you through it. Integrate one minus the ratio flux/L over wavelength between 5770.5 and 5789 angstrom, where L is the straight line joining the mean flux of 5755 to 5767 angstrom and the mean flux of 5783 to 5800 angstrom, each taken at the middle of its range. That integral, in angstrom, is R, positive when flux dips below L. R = 0.6 angstrom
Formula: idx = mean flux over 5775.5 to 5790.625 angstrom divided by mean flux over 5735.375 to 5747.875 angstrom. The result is 1.0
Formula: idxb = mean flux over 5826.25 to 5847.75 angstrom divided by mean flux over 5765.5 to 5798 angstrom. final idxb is 1.0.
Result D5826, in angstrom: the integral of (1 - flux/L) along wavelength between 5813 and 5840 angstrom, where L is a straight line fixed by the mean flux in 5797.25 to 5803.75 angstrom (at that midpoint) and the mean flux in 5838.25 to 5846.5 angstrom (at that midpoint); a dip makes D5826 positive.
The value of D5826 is 0.4 angstrom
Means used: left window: 37.1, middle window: 36.8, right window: 37.6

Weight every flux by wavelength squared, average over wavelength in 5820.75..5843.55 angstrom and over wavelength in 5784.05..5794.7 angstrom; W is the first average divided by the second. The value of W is 1.1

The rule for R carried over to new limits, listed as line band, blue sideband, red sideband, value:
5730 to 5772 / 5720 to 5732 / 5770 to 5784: 0.3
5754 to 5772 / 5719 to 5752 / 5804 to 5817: -0.4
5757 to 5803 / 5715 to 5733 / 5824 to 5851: 1.2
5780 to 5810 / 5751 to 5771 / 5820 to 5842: 1.2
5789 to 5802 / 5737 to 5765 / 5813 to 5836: 0.1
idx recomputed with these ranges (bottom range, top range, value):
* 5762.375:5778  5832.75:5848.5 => 1.00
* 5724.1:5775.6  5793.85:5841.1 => 1.01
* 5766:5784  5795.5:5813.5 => 1.02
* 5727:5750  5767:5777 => 1.01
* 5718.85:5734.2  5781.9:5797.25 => 0.95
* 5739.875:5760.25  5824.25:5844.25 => 1.03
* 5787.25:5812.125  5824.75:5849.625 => 1.03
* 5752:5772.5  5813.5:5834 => 0.99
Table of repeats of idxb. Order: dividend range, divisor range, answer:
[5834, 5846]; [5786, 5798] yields 1.05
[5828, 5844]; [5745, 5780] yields 1.02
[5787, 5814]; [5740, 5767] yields 0.99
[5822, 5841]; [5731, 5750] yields 1.04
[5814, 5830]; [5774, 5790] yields 1.04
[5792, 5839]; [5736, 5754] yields 1.02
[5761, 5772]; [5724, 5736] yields 1.07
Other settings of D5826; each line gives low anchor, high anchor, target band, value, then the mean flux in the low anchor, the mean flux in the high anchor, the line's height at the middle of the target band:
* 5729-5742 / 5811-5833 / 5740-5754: -0.4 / 35.2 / 36.9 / 35.4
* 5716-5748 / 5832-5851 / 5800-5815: 0.0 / 36.3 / 37.3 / 37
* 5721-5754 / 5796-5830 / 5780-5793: 0.6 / 36.2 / 36.8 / 36.6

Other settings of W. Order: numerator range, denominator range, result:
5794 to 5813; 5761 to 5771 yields 0.97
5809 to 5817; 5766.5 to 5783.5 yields 1.04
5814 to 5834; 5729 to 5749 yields 1.06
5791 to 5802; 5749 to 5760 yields 1.02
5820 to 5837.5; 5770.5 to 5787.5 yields 1.07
